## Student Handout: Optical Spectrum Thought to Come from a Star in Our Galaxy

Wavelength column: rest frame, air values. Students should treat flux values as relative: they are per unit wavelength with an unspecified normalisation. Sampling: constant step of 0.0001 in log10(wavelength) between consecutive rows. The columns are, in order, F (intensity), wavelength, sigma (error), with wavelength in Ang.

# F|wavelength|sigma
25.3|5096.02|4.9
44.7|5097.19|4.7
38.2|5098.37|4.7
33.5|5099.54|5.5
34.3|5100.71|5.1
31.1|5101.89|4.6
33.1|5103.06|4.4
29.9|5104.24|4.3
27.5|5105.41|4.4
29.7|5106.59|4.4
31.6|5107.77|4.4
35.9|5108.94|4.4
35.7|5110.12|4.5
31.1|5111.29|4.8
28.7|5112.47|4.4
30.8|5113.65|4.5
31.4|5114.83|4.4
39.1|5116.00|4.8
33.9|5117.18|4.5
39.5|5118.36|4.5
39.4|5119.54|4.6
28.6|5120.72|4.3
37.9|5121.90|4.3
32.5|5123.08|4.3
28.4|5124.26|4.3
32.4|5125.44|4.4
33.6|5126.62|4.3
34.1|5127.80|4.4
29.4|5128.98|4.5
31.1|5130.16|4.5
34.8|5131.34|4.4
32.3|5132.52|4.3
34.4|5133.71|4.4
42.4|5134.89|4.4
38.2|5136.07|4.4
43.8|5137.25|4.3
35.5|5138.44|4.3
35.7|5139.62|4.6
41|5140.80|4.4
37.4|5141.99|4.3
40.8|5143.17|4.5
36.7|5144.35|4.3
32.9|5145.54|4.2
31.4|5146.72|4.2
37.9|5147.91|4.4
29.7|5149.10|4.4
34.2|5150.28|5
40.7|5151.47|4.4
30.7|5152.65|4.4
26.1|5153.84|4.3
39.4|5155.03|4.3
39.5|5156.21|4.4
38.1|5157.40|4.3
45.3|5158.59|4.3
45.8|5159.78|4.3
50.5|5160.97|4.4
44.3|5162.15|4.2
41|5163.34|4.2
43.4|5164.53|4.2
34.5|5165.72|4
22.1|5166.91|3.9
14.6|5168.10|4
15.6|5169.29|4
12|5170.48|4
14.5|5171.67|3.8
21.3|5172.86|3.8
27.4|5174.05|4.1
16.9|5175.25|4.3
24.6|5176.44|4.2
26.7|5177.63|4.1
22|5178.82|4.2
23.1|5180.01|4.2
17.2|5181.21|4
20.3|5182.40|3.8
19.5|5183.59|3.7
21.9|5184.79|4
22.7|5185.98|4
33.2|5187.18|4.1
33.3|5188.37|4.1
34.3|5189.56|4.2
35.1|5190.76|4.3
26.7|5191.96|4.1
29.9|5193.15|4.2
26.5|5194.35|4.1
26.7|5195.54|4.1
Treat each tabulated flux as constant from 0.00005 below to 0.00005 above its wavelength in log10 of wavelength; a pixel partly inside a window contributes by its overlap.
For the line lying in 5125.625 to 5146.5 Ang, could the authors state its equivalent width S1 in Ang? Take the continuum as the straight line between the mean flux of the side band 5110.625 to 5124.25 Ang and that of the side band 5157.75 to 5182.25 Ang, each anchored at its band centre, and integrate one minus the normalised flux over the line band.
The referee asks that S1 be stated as -2.85 Ang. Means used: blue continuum 33.7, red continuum 28.1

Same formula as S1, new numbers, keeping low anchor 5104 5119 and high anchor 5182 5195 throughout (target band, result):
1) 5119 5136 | -1.1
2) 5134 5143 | -2.3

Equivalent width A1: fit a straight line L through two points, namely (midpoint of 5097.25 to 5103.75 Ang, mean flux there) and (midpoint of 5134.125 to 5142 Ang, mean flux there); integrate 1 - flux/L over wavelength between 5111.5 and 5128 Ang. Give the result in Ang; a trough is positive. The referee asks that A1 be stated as 1.6 Ang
